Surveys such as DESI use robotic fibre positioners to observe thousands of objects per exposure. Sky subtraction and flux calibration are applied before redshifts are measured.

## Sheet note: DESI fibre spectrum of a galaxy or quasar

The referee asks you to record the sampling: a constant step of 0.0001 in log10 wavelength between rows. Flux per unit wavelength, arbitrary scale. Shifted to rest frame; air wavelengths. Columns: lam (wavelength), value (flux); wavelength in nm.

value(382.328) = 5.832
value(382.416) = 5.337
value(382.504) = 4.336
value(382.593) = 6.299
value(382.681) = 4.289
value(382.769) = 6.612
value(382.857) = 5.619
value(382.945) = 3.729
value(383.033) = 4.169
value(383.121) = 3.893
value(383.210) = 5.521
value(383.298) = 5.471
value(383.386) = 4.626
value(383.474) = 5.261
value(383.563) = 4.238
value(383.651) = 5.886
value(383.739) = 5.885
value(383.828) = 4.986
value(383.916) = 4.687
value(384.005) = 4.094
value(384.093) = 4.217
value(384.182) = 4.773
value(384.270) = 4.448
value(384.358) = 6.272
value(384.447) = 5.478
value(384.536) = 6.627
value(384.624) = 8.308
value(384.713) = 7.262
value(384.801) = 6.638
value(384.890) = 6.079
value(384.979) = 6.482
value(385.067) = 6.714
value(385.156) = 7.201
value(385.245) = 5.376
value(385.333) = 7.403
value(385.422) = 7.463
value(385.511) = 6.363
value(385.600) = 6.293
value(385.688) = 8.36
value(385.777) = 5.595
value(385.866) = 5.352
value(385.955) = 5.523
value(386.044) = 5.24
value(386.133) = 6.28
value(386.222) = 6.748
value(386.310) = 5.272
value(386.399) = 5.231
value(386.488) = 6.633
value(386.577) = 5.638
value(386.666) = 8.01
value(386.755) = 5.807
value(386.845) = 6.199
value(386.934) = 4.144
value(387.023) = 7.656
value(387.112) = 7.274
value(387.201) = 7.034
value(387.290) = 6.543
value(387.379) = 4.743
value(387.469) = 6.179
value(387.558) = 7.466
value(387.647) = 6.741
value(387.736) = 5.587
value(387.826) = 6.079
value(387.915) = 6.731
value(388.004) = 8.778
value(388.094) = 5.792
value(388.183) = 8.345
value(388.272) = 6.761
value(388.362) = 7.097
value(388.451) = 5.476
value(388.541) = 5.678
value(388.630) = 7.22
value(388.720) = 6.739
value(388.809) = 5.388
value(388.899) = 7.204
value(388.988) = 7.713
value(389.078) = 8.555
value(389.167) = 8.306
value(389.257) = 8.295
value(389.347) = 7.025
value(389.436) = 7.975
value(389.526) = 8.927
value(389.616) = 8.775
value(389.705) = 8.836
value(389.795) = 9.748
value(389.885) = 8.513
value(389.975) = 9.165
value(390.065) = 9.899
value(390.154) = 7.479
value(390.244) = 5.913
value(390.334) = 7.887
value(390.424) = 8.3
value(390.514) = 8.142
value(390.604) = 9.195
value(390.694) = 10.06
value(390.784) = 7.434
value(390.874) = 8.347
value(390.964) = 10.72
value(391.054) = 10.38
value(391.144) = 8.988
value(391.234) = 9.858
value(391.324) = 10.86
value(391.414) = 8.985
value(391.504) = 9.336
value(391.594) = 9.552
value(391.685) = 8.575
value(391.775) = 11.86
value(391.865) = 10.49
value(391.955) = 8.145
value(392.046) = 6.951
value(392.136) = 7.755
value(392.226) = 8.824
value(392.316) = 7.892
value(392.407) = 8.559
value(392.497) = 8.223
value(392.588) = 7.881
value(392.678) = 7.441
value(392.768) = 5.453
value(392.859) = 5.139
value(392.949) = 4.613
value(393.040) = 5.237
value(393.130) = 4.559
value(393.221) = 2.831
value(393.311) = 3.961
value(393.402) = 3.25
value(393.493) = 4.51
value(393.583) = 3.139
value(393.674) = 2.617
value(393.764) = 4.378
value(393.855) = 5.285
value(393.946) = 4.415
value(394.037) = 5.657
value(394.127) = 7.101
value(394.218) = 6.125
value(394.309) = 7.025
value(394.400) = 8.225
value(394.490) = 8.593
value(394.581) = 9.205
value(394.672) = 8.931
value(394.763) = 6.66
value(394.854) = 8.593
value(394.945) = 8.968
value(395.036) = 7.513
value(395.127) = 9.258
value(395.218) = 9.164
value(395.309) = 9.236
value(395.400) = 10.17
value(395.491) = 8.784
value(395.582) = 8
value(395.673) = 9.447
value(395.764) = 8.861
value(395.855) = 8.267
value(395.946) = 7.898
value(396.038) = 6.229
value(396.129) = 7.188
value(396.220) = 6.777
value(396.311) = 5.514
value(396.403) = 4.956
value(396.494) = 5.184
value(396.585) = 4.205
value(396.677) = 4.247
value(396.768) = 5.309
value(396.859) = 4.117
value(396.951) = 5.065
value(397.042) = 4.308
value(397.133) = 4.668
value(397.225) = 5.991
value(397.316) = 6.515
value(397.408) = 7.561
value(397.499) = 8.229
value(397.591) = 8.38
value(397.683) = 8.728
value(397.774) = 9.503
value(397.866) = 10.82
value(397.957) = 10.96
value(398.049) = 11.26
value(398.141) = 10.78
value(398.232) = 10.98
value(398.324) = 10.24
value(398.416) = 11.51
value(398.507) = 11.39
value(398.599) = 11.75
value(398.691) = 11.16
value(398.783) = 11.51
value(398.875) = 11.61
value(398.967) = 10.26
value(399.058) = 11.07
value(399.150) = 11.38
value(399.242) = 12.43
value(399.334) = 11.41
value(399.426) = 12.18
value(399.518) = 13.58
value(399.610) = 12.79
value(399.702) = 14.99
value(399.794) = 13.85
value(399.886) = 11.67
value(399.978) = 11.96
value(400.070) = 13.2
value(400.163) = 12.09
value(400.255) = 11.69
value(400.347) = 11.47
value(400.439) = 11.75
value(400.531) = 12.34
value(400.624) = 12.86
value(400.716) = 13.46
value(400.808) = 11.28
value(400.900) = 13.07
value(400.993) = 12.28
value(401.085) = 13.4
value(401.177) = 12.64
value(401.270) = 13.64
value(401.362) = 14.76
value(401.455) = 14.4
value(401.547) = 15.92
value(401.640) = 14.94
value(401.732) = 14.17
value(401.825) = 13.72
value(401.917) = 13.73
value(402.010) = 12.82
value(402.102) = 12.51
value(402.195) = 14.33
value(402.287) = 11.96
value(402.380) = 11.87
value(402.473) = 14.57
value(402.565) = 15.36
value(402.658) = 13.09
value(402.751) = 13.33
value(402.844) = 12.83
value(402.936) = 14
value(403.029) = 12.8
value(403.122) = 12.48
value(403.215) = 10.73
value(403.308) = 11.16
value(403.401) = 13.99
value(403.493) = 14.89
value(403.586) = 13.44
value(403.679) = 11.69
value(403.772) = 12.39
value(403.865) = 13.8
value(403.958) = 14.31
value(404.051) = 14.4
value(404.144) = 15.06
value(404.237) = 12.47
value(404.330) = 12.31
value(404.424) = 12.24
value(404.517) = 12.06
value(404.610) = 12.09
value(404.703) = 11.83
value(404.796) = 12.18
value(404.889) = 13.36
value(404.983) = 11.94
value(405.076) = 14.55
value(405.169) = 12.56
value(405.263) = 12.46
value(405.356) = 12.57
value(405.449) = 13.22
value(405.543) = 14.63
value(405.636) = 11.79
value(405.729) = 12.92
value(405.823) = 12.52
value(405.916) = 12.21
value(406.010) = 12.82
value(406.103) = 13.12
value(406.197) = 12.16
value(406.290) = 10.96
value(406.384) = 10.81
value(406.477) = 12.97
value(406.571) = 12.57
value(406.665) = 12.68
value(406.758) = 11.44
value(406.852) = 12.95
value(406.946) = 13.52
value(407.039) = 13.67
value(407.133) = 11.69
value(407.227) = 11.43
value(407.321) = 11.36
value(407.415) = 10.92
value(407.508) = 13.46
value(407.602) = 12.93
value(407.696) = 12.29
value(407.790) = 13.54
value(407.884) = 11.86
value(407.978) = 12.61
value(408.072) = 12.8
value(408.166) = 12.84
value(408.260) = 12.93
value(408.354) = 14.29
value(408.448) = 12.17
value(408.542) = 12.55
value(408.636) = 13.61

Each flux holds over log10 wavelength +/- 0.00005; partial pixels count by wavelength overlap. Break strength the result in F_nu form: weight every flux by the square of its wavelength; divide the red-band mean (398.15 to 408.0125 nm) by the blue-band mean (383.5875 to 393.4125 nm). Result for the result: 1.9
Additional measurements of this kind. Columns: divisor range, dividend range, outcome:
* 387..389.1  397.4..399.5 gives 1.68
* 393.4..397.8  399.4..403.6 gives 1.99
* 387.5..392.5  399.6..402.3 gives 1.70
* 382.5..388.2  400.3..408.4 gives 2.38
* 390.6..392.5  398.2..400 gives 1.35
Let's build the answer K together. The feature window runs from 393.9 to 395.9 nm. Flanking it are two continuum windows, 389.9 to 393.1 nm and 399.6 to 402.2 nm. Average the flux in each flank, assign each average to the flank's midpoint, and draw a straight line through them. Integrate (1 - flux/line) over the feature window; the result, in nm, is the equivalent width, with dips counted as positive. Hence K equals 0.40 nm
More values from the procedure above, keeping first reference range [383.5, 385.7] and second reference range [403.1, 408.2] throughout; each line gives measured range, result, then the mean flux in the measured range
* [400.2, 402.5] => -0.38 nm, 13.2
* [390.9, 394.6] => 0.60 nm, 7.12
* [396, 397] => 0.45 nm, 5.34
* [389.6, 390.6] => -0.09 nm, 8.45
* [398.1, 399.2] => -0.07 nm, 11.1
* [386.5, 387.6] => 0.06 nm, 6.39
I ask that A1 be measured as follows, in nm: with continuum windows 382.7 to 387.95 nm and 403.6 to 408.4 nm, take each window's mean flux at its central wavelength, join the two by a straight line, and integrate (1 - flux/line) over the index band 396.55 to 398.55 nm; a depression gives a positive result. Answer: 0.40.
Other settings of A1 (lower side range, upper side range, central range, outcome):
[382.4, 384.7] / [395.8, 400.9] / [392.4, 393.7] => 0.48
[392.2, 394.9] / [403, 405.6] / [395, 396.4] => -0.12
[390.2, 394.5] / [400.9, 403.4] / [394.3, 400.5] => 0.73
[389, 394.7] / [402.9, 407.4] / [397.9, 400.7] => -0.39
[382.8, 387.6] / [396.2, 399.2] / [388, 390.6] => -0.39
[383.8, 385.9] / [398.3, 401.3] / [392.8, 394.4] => 0.81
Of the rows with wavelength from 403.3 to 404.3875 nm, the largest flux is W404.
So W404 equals 15.06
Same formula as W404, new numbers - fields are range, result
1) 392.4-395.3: 9.258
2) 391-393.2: 11.86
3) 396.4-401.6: 15.92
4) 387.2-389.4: 8.778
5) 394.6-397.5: 10.17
